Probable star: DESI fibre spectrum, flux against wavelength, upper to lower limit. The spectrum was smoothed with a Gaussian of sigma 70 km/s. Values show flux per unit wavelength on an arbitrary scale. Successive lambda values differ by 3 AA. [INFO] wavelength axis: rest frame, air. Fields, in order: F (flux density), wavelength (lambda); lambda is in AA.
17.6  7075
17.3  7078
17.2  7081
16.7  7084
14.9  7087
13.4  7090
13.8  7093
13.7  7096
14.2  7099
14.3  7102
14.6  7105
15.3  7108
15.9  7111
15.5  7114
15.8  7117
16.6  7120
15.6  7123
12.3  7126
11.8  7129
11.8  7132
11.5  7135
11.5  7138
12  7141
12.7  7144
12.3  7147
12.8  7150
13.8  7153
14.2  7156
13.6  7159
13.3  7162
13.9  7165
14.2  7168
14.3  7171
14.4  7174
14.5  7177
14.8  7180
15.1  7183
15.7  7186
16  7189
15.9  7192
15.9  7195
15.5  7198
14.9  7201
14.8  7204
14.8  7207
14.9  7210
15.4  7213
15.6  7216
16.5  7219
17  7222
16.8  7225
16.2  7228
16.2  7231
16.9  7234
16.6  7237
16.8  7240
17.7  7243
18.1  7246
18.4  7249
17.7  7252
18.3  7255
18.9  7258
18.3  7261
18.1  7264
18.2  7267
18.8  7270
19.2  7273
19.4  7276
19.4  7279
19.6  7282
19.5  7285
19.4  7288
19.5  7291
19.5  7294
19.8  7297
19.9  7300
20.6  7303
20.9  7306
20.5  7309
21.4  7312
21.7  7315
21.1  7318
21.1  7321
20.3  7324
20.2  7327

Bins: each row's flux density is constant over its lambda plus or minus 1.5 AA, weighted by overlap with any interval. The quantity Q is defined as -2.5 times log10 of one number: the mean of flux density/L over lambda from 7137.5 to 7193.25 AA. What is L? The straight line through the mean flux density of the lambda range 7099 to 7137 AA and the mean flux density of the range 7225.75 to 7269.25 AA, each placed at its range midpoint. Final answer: 0.11 mag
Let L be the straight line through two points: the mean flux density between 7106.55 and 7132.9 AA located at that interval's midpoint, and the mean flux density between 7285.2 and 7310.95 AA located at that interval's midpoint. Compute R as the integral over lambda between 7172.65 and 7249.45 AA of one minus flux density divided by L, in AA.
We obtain 6.28 AA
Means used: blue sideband 14.6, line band 15.9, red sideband 20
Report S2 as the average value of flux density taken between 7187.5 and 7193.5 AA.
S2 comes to 16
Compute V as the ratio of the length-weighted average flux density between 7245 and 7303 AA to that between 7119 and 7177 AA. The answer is 1.4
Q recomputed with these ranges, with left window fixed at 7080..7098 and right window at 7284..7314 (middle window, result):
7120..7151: 0.258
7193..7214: 0.169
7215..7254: 0.093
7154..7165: 0.208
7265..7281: 0.028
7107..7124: -0.019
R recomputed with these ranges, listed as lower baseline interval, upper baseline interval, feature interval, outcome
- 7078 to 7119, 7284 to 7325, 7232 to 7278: 2.5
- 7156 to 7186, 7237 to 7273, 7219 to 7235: 0.2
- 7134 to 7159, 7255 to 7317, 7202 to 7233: 0.7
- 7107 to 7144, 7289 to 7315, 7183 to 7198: 0.4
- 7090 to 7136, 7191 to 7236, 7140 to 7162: 2.5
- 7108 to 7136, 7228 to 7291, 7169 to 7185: 1.2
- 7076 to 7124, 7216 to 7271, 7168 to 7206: 3.5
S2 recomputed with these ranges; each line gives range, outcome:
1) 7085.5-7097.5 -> 14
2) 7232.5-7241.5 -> 16.8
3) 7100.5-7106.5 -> 14.5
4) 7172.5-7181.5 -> 14.6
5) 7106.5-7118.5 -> 15.6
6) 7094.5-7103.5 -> 14.1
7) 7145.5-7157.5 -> 13.3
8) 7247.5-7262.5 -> 18.3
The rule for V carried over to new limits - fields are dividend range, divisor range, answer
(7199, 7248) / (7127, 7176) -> 1.25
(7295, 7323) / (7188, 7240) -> 1.30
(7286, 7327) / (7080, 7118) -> 1.36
